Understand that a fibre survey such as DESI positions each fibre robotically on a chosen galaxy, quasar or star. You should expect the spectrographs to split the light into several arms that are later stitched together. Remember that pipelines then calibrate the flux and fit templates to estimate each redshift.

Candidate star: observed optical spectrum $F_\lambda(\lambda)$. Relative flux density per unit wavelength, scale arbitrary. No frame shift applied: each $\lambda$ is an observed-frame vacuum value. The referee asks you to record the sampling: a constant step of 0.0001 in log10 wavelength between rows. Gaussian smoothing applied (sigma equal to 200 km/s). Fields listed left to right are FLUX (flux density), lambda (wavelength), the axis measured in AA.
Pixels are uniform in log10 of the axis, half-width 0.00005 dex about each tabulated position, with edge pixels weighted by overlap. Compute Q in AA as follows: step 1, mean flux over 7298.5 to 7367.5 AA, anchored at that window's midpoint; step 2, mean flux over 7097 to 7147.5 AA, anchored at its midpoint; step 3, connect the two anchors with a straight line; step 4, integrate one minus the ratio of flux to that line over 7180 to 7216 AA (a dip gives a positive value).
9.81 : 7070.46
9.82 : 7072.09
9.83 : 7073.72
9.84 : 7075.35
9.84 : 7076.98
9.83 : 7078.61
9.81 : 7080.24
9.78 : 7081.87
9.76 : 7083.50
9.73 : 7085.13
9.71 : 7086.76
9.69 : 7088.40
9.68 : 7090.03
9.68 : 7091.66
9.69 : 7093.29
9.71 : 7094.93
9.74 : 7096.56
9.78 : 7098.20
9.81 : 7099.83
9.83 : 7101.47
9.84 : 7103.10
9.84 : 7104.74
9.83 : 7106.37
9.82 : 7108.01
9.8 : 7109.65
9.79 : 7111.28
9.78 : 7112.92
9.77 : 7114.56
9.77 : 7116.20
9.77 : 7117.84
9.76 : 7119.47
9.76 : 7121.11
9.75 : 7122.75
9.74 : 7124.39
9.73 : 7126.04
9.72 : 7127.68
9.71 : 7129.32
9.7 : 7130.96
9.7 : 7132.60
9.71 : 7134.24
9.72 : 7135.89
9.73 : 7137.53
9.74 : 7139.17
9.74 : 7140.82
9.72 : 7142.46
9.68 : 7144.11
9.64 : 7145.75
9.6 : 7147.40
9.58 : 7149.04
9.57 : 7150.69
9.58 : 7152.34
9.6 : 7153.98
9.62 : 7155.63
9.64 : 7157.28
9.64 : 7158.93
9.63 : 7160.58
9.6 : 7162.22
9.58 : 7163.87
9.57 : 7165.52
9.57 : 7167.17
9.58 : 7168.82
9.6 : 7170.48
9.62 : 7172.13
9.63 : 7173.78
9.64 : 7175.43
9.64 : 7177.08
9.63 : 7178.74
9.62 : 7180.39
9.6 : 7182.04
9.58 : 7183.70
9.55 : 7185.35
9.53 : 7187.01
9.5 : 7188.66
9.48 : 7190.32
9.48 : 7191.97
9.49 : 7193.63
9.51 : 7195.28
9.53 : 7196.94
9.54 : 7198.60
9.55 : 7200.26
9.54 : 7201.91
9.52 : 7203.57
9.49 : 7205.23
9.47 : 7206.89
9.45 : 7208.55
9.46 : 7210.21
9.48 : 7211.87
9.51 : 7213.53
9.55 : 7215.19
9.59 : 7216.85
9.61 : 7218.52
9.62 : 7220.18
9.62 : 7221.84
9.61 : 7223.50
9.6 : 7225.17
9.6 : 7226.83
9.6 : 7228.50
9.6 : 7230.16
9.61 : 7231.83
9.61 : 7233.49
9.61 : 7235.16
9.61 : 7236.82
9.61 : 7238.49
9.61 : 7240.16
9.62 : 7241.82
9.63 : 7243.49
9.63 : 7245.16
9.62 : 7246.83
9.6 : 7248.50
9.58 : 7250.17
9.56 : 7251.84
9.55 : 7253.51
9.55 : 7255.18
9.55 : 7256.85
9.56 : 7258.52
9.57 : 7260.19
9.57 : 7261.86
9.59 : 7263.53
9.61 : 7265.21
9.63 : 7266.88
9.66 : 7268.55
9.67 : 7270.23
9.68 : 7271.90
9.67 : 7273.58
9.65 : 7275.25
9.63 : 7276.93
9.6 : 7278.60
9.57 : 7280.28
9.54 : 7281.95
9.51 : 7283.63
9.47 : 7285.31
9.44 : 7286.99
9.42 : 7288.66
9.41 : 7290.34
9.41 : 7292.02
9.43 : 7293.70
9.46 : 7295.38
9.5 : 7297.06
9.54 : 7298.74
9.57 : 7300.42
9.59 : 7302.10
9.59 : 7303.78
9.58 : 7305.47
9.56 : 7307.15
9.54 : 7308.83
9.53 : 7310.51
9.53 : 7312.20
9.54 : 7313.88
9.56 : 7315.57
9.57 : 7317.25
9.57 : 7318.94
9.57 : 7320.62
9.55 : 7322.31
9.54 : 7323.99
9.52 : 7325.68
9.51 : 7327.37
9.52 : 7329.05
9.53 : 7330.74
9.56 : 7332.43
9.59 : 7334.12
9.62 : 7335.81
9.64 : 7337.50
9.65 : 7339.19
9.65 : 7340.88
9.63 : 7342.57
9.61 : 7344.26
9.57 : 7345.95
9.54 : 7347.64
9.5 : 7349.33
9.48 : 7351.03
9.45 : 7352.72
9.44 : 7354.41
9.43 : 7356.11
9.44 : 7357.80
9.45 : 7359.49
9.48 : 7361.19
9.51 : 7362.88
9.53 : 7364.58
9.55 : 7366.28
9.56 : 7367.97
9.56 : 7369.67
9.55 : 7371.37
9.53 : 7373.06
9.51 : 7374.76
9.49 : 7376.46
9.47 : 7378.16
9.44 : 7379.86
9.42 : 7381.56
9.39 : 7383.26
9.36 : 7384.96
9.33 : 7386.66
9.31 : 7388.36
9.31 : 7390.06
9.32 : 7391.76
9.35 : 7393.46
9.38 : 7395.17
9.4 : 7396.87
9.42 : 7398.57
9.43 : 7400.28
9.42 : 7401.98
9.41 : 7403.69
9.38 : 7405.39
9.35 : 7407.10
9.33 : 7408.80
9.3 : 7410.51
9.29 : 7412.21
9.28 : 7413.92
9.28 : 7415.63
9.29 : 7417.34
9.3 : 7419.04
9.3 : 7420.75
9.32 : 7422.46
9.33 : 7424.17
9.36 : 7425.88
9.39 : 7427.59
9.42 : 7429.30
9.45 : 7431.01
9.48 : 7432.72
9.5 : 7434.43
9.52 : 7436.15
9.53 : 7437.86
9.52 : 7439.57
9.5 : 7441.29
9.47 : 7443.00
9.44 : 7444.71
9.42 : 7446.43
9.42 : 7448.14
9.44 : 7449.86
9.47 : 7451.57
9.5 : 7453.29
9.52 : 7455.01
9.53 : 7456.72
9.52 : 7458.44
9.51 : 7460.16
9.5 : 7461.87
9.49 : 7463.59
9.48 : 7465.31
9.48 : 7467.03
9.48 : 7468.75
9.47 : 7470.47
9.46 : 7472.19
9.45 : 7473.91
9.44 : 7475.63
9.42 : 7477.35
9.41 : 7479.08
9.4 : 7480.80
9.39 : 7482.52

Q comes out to 0.6 AA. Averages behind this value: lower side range 9.75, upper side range 9.54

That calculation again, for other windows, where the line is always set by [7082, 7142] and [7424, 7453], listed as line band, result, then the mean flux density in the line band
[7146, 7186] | 0.4 AA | 9.6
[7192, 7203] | 0.2 AA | 9.52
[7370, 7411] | 0.4 AA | 9.4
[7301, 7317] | 0.0 AA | 9.56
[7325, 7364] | 0.0 AA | 9.54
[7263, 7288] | 0.0 AA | 9.59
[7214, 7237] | 0.1 AA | 9.6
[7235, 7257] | 0.1 AA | 9.6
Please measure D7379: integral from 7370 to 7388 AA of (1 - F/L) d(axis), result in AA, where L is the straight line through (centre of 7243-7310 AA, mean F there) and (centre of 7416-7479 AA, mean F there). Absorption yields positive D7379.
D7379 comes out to 0.1 AA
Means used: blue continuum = 9.56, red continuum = 9.45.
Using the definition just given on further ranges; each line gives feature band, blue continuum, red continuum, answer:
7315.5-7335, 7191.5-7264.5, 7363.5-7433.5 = -0.2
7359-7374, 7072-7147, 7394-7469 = -0.1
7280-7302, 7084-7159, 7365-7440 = 0.1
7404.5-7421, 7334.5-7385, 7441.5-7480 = 0.3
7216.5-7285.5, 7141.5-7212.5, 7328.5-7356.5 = -0.3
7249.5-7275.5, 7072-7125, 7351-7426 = -0.1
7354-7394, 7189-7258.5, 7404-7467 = 0.1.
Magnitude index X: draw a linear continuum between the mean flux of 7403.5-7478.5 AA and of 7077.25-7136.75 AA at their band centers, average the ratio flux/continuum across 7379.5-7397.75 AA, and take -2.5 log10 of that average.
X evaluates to 0.01 mag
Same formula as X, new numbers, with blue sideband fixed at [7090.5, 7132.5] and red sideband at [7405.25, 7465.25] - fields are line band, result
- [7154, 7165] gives 0.011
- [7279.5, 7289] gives 0.009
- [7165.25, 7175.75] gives 0.012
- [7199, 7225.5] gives 0.013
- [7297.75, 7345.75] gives -0.003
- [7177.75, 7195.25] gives 0.016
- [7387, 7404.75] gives 0.010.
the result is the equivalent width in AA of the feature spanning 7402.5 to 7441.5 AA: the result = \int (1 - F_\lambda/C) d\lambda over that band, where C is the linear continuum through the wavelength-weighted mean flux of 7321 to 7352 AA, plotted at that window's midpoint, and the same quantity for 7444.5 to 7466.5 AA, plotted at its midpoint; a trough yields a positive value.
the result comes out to 0.5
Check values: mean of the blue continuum 9.57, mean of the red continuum 9.48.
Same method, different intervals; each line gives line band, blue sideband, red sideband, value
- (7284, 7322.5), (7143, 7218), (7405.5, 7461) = -0.1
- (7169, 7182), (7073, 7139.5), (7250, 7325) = 0.1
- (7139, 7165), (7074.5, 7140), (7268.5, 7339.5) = 0.2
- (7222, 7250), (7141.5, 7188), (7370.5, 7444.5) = -0.2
